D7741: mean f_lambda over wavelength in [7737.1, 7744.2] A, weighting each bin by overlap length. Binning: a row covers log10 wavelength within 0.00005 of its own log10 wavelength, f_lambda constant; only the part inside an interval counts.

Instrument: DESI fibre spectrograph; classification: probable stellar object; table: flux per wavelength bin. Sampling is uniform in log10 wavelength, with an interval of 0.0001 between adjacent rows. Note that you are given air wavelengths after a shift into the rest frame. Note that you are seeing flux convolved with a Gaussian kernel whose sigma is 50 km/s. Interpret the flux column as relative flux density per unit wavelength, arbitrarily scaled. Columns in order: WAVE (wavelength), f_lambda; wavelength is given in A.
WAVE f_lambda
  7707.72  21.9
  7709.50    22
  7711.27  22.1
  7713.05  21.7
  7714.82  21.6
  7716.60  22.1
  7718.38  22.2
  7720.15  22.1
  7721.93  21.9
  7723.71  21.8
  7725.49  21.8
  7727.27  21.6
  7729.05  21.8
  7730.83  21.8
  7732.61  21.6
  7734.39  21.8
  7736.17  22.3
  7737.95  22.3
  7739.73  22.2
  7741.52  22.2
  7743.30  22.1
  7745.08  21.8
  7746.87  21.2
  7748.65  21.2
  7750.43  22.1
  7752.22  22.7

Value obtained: 22.2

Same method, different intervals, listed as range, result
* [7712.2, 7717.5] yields 21.8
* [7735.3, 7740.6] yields 22.3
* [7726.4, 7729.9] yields 21.7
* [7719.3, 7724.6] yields 21.9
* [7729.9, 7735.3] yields 21.7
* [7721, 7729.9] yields 21.8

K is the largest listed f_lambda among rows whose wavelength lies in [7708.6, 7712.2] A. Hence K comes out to 22.1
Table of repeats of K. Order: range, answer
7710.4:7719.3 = 22.2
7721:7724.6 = 21.9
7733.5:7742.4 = 22.3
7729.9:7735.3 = 21.8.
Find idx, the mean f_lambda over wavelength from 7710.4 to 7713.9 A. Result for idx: 21.9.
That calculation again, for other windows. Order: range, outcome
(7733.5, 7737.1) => 22.1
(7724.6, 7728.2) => 21.7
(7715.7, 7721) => 22.1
